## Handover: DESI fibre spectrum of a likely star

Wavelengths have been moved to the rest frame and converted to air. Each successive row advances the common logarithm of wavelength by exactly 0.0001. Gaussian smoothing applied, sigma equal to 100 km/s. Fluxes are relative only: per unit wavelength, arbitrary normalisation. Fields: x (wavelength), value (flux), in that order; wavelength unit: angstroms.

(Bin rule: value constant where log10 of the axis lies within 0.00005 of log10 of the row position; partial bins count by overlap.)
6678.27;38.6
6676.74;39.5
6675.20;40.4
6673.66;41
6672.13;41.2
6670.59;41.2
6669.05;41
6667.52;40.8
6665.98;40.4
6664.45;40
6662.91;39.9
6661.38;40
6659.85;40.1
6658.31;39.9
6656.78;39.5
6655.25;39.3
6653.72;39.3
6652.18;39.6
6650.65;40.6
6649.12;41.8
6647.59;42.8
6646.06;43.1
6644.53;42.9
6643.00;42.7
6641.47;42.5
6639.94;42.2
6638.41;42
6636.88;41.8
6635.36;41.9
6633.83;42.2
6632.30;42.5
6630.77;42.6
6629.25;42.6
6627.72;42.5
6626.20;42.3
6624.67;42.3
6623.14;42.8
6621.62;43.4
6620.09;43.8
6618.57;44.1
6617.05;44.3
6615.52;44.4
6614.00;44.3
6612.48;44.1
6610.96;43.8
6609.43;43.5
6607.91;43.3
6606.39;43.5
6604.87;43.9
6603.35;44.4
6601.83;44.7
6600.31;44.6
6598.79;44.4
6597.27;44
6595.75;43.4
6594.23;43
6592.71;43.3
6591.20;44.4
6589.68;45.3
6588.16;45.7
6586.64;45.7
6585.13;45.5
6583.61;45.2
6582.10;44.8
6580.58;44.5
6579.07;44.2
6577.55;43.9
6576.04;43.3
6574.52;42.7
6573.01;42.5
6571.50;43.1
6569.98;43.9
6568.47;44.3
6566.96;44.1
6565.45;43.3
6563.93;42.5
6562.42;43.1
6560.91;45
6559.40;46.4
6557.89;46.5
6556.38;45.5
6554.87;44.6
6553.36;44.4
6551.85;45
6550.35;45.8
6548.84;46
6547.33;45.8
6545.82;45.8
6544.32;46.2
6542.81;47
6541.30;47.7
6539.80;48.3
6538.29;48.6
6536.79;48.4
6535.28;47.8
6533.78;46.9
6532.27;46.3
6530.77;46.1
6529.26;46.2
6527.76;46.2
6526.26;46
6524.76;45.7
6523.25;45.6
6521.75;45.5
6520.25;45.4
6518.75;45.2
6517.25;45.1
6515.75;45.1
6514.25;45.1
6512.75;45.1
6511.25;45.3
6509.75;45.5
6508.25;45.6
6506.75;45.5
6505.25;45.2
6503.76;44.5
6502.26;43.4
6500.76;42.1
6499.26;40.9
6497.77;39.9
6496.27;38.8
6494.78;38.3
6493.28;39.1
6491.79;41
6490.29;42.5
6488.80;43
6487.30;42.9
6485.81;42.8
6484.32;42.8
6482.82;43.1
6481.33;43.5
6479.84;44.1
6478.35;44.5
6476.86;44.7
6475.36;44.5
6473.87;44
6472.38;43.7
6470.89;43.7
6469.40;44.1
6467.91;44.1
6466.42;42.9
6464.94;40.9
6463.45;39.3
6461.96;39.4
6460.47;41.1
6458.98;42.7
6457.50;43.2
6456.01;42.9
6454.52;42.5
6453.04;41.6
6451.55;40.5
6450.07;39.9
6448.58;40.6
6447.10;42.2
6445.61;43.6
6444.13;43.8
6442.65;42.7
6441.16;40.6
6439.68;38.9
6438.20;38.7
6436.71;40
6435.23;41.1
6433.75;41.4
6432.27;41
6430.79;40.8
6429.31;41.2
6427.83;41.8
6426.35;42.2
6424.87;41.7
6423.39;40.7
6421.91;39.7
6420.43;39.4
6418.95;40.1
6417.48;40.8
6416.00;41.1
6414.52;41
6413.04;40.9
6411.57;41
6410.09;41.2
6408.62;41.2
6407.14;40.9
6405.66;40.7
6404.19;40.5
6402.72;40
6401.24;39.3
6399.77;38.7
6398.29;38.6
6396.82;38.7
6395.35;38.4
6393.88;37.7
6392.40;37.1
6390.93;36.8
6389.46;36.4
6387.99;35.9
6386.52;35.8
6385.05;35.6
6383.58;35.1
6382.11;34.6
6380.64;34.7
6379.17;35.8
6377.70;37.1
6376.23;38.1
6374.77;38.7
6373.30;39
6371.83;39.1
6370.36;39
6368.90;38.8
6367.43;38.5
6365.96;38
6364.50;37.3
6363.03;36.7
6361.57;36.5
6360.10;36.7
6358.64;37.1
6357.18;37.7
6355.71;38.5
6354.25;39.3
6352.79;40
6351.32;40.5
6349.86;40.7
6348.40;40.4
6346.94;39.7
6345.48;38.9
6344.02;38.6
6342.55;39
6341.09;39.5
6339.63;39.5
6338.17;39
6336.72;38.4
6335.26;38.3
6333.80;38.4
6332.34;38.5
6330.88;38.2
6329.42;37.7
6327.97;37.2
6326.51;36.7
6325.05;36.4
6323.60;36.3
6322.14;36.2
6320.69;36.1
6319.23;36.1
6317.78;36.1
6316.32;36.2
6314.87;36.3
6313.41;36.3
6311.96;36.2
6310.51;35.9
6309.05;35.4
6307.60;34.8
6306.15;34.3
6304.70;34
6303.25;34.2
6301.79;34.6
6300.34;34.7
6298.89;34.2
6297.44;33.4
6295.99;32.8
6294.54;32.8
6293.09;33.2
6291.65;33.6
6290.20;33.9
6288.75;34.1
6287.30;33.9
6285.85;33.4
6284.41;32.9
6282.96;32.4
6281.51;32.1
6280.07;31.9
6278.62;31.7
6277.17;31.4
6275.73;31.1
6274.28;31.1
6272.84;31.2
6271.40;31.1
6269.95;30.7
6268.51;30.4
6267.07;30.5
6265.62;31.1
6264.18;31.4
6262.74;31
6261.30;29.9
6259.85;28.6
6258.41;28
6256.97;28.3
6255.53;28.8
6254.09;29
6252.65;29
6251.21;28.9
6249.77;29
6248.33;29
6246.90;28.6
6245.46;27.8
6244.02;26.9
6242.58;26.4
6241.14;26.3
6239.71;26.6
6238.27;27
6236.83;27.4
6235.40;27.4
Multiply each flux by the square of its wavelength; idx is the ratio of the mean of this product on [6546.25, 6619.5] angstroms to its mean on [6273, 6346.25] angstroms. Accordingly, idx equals 1.37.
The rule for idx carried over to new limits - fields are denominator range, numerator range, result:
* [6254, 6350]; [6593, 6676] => 1.36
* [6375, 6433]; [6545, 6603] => 1.20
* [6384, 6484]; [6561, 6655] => 1.12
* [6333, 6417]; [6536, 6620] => 1.24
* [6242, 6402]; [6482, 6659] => 1.35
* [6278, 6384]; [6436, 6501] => 1.20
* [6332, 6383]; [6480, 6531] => 1.20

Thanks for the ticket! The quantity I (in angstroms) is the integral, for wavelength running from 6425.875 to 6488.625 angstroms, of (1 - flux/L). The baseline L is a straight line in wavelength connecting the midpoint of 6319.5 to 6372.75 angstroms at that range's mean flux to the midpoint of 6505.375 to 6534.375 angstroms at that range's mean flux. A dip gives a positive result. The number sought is 1.2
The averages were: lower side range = 38.2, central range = 42.2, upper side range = 45.6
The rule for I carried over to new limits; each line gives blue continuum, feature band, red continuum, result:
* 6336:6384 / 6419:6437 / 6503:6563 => 0.14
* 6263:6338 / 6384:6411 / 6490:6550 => 0.35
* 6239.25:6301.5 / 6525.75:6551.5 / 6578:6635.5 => -3.47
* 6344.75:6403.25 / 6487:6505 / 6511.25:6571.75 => 0.86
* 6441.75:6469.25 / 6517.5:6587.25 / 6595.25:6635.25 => -4.04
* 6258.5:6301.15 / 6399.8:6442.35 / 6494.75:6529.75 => -1.22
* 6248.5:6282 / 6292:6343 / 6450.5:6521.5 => -4.42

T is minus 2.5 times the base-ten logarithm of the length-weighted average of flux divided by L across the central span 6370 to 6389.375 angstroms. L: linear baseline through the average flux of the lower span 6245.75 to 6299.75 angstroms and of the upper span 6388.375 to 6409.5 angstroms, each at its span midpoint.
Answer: 0.03 mag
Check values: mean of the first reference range 31.2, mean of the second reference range 38.9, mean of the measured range 36.7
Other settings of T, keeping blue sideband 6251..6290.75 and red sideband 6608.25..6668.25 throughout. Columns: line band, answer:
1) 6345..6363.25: -0.158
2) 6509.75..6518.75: -0.179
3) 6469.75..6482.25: -0.185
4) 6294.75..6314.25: -0.085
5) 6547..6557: -0.150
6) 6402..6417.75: -0.162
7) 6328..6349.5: -0.176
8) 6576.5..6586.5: -0.113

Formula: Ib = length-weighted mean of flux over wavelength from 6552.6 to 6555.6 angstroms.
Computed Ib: 44.5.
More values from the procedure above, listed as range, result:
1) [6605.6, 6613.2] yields 43.6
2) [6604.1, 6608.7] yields 43.6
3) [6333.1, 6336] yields 38.3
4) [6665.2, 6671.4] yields 40.8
